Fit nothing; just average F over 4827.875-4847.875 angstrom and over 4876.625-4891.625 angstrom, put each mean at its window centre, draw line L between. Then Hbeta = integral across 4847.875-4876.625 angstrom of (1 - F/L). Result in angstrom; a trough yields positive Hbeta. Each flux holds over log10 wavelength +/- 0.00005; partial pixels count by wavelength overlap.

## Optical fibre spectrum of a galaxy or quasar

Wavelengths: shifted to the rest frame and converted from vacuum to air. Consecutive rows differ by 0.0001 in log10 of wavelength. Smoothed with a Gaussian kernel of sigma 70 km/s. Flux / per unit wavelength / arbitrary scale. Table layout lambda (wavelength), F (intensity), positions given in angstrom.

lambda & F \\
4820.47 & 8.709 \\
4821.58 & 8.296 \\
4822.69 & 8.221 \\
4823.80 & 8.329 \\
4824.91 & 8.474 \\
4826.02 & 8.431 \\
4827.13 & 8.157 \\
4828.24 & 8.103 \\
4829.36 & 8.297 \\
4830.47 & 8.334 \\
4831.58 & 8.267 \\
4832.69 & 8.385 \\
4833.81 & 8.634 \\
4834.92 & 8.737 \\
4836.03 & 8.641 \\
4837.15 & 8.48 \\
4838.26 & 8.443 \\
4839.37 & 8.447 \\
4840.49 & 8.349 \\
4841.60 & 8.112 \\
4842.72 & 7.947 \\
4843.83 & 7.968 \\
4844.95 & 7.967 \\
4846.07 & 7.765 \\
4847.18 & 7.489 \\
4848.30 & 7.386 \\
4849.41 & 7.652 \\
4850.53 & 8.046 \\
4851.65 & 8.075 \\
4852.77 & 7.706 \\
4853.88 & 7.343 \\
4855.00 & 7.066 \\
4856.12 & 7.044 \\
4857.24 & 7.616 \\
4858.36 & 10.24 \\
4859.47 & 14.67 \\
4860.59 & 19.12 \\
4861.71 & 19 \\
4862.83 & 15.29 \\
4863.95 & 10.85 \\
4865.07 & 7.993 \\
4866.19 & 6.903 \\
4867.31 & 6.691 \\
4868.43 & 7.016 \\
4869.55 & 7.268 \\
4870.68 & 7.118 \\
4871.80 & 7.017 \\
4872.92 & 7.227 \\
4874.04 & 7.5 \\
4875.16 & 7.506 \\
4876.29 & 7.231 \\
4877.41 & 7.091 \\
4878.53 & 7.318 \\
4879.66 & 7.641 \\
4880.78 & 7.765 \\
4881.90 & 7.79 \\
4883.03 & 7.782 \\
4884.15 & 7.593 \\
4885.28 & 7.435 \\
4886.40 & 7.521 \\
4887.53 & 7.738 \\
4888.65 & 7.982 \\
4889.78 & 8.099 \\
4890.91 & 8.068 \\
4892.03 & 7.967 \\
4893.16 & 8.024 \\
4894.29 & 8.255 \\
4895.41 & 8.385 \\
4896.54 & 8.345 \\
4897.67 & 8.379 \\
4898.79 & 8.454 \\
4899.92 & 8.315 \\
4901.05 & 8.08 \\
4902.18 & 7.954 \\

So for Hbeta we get -4.3 angstrom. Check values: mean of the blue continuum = 8.23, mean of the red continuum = 7.68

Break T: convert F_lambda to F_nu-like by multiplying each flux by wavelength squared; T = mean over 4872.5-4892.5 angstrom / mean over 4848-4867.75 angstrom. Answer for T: 0.77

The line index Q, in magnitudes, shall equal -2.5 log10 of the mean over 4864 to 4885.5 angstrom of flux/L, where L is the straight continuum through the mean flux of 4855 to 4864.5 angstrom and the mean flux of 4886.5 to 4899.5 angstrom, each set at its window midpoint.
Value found 0.38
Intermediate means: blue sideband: 12.6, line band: 7.44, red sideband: 8.13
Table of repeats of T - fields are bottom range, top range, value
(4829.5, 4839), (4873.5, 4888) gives 0.90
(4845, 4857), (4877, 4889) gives 1.02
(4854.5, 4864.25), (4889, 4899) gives 0.67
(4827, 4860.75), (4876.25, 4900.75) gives 0.94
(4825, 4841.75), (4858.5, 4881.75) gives 1.14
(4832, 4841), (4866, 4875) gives 0.85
